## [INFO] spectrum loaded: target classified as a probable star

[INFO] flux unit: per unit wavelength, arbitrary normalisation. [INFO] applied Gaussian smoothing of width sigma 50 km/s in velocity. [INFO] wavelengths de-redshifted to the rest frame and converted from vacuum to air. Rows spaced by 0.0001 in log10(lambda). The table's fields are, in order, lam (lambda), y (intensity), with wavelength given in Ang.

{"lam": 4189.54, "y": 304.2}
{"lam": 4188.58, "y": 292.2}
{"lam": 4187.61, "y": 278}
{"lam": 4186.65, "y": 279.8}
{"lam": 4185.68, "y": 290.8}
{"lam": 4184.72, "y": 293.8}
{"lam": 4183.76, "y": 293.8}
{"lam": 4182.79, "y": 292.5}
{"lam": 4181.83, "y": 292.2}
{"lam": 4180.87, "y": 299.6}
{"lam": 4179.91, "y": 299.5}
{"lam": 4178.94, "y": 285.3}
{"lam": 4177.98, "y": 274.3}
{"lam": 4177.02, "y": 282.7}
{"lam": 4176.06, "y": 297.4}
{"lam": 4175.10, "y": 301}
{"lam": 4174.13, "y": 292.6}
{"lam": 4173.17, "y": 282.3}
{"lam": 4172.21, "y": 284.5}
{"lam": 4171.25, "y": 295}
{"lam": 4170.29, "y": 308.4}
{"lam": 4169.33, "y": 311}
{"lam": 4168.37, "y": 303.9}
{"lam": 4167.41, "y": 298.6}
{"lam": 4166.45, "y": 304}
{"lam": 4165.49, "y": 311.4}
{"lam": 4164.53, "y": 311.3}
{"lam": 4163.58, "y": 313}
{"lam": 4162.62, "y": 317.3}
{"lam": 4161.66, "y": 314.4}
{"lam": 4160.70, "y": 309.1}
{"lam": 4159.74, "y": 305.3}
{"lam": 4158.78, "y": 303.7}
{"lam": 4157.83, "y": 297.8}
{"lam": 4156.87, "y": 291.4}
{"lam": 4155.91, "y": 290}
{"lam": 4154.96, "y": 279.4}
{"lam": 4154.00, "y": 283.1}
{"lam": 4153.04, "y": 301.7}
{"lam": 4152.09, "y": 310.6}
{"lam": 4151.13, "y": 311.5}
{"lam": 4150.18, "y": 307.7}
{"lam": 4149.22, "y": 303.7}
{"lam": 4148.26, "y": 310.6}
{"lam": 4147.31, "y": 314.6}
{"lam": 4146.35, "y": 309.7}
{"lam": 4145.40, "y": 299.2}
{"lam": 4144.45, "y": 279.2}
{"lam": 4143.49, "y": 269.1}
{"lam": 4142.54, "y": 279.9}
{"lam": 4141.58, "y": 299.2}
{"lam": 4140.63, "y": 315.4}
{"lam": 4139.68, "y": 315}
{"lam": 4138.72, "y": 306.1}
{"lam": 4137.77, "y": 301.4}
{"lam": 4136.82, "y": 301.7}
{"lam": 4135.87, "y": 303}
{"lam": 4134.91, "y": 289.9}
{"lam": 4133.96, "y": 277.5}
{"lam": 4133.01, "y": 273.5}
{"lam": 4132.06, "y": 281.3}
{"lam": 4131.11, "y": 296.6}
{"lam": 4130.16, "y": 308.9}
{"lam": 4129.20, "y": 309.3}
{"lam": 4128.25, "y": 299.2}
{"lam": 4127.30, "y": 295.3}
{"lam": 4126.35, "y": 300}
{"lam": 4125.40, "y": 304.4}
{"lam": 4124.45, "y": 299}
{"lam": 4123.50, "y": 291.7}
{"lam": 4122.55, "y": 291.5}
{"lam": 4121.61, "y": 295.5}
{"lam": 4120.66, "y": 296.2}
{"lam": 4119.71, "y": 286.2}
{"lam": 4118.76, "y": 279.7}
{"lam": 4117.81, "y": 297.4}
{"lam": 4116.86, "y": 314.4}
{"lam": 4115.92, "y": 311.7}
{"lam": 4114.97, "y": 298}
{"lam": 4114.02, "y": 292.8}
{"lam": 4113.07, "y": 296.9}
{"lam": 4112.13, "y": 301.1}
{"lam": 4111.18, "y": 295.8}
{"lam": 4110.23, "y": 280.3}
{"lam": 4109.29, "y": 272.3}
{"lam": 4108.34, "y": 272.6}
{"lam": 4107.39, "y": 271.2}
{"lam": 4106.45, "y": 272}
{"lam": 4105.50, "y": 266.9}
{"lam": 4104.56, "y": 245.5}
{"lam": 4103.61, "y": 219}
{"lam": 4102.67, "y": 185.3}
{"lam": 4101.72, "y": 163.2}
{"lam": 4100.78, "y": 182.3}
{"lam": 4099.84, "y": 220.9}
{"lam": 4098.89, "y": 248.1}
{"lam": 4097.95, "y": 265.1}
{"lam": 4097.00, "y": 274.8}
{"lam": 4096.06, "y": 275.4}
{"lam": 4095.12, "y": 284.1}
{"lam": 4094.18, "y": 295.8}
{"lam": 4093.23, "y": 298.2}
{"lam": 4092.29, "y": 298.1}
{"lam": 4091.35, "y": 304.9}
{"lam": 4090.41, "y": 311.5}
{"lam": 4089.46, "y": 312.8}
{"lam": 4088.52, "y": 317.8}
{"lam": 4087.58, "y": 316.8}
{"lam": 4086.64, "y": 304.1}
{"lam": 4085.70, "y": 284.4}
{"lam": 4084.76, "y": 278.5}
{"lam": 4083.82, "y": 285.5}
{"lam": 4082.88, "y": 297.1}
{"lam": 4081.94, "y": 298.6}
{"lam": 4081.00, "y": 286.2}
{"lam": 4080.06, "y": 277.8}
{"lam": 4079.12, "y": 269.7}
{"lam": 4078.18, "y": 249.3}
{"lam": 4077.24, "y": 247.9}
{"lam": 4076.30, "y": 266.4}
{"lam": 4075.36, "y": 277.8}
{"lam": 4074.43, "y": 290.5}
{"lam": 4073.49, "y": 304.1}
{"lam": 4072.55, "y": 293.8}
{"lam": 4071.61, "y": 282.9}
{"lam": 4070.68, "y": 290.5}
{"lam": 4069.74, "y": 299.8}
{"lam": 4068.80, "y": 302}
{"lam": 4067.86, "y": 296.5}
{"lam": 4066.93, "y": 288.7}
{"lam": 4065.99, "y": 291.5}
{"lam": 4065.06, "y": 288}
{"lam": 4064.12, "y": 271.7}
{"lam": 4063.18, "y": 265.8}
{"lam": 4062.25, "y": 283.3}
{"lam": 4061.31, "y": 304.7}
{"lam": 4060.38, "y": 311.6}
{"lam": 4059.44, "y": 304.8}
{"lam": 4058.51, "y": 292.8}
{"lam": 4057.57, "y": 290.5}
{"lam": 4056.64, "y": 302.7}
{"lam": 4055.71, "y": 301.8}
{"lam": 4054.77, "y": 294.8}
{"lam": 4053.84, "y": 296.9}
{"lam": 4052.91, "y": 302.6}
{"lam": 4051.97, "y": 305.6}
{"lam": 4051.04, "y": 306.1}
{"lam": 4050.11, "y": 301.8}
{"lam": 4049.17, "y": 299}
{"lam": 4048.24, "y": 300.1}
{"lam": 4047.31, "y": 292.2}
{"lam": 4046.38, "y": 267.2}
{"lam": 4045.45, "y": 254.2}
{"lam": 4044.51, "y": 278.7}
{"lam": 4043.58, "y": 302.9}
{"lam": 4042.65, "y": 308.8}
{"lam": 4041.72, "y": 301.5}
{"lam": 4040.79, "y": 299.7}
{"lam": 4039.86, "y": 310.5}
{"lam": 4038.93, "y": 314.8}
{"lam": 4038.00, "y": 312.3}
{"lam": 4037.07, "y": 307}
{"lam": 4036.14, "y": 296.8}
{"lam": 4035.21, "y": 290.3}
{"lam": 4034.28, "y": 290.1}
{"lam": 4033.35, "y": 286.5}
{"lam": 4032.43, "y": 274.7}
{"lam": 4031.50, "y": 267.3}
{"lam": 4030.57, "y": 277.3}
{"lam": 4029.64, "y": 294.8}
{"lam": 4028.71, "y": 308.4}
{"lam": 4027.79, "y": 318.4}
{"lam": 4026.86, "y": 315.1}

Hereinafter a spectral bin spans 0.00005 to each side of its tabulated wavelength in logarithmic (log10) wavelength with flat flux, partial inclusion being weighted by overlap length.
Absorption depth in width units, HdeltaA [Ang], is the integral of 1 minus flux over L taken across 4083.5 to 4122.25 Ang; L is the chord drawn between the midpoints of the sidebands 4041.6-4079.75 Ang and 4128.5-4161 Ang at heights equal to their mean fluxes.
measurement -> 2.2 Ang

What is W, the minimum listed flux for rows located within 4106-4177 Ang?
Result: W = 269.1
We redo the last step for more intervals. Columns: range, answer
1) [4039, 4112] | 163.2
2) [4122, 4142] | 273.5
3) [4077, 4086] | 247.9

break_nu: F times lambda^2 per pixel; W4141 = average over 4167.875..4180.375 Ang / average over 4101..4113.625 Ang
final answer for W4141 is 1.18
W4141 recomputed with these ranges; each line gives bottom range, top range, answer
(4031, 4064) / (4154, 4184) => 1.07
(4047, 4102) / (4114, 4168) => 1.08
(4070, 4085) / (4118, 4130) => 1.08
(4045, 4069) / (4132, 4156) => 1.06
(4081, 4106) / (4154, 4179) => 1.14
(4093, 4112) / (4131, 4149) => 1.18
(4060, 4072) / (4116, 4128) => 1.05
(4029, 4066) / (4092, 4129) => 0.97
